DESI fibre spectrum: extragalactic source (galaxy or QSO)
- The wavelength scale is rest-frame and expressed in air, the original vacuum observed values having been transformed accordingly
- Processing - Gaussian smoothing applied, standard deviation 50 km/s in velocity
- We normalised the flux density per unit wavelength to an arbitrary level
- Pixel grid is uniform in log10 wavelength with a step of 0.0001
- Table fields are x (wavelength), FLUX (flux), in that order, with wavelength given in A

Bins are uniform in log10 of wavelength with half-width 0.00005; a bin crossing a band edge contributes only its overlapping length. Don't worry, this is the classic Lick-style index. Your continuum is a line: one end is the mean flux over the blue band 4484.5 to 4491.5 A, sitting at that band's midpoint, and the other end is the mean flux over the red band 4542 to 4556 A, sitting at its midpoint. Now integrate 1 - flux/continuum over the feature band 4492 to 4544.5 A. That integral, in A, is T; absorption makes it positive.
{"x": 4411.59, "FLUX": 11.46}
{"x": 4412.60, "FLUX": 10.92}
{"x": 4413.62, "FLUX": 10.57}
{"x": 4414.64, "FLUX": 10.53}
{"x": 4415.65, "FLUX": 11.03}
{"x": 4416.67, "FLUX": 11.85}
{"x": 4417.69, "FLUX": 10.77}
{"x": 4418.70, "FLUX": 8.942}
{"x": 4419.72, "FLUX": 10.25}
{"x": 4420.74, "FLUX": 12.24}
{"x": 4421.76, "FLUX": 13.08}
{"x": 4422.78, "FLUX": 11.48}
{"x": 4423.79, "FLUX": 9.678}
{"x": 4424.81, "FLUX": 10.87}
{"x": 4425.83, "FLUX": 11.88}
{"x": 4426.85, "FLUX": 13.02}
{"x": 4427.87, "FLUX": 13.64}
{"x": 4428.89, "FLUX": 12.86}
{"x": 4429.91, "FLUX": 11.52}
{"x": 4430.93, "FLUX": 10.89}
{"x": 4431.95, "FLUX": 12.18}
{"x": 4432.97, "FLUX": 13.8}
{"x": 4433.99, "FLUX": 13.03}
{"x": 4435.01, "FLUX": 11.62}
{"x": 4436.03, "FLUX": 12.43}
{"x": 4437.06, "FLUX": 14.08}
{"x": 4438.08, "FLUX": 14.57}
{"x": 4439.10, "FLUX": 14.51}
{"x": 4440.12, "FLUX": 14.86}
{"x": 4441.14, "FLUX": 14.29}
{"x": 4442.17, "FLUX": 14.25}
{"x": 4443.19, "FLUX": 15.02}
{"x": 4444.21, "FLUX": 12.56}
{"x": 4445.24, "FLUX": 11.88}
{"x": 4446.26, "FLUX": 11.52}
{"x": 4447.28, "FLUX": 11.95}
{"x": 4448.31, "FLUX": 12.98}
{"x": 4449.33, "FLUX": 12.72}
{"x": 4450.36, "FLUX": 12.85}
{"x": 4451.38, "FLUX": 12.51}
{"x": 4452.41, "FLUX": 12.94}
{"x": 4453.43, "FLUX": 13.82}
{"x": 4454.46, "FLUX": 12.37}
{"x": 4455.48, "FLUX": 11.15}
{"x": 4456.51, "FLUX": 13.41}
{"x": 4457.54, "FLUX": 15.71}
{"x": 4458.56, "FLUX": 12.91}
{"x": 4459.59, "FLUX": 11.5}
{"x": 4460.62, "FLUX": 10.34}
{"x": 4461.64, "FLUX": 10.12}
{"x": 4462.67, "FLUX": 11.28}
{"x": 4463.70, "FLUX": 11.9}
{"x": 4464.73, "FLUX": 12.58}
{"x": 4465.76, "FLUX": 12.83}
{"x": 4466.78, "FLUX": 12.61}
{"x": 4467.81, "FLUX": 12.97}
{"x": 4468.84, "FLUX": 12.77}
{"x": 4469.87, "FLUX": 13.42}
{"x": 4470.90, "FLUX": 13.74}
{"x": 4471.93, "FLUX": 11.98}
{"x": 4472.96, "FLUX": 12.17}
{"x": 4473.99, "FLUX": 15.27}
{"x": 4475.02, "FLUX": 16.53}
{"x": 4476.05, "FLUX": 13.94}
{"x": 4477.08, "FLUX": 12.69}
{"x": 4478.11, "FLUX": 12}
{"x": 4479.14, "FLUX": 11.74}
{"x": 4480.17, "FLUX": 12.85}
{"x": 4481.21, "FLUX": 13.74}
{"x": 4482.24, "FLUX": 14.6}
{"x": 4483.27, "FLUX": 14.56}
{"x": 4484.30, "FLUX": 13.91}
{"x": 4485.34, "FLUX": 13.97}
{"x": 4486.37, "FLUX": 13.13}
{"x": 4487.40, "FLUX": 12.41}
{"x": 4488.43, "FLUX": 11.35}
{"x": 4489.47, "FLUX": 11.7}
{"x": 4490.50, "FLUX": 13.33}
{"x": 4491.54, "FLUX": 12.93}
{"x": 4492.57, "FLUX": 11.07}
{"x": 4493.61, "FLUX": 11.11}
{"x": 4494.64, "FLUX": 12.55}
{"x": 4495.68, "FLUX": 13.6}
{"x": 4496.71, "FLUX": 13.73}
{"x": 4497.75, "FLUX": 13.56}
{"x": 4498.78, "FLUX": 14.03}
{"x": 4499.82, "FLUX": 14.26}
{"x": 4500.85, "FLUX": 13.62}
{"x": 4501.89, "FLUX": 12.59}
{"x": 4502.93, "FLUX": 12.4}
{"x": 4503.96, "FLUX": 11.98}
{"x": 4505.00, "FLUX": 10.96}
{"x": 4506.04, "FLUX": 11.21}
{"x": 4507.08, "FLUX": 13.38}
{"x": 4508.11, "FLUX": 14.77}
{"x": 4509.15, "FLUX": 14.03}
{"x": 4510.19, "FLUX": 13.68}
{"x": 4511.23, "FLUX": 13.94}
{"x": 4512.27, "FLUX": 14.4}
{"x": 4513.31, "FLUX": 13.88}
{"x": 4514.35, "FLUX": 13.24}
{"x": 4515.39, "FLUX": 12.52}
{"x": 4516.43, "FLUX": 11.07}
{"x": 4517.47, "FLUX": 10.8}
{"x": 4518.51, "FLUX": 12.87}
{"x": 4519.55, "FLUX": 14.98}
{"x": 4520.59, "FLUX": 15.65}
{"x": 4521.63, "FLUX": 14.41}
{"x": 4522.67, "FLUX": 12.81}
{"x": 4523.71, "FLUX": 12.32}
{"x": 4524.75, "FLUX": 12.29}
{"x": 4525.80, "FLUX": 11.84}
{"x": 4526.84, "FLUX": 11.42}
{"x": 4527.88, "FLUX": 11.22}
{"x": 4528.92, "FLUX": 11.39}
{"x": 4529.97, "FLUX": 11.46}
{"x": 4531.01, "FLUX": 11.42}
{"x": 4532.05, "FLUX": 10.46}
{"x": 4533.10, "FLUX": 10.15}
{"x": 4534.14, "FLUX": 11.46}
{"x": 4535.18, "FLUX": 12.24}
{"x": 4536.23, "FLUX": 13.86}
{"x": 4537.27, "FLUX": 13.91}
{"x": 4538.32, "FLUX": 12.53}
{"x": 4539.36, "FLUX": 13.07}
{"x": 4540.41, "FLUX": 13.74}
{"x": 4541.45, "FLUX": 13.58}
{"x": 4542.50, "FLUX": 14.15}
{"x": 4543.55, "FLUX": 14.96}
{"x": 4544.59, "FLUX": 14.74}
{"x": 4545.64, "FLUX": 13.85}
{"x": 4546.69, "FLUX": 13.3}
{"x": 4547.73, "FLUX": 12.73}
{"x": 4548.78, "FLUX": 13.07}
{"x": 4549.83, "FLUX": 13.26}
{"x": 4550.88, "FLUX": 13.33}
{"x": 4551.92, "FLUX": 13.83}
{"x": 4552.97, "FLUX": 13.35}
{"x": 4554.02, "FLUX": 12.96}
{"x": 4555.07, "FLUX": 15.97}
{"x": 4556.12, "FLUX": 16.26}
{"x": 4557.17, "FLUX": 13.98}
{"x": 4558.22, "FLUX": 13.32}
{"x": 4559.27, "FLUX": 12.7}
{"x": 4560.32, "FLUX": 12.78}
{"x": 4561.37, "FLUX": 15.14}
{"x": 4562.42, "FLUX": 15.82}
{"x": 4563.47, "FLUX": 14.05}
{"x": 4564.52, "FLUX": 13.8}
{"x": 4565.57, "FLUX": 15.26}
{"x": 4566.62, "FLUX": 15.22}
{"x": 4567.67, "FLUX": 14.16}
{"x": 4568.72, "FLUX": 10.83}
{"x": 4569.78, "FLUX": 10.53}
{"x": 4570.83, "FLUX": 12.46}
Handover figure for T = 1.8 A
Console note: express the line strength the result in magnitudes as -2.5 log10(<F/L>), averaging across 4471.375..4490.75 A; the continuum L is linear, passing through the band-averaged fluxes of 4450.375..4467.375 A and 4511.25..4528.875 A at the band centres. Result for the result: -0.059 mag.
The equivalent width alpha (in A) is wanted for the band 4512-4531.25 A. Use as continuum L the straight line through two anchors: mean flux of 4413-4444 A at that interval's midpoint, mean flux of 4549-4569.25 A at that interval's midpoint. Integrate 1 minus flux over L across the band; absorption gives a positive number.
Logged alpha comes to 1.3 A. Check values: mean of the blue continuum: 12.3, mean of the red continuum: 14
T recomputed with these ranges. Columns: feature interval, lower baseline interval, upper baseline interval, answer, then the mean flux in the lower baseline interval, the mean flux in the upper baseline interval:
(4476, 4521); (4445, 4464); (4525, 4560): -1.4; 12.3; 13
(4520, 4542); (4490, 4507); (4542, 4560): 1.6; 12.7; 13.9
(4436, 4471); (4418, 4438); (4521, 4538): -2.5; 12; 12.1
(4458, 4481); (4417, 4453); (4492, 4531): 0.0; 12.5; 12.8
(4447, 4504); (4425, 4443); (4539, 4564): 2.3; 13.1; 13.9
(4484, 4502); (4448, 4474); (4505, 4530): -0.2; 12.6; 12.9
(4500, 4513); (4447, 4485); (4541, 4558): 0.3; 12.9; 13.9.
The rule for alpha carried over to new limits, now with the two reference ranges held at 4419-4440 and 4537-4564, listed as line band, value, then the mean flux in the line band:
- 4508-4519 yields 0.22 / 13.1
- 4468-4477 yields -0.51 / 13.6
